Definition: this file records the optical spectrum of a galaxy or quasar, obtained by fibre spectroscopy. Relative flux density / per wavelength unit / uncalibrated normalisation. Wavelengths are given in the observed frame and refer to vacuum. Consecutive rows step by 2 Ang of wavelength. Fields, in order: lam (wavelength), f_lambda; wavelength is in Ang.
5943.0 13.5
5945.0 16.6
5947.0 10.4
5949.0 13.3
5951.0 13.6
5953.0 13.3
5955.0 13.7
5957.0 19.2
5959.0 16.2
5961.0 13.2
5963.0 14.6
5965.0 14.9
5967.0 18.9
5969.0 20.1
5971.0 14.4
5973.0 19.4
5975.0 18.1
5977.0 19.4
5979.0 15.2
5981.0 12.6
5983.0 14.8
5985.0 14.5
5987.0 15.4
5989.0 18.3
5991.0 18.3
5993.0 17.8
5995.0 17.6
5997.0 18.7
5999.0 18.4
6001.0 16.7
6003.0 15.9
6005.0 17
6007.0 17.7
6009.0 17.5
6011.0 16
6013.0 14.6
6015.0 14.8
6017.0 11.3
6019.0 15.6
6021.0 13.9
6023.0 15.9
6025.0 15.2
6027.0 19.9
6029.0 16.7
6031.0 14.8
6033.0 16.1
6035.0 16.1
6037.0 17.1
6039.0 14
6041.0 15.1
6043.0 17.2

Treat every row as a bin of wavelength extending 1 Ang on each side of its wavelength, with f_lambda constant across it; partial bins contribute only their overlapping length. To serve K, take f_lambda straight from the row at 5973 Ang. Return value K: 19.4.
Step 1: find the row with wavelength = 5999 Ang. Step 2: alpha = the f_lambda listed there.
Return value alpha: 18.4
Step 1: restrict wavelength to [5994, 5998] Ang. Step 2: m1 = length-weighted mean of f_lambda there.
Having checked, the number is 18.1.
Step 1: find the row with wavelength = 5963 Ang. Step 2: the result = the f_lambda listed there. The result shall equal 14.6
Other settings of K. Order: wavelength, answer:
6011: 16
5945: 16.6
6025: 15.2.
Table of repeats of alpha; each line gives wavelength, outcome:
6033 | 16.1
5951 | 13.6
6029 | 16.7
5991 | 18.3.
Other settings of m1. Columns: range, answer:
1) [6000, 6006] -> 16.5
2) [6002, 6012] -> 16.8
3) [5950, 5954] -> 13.4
